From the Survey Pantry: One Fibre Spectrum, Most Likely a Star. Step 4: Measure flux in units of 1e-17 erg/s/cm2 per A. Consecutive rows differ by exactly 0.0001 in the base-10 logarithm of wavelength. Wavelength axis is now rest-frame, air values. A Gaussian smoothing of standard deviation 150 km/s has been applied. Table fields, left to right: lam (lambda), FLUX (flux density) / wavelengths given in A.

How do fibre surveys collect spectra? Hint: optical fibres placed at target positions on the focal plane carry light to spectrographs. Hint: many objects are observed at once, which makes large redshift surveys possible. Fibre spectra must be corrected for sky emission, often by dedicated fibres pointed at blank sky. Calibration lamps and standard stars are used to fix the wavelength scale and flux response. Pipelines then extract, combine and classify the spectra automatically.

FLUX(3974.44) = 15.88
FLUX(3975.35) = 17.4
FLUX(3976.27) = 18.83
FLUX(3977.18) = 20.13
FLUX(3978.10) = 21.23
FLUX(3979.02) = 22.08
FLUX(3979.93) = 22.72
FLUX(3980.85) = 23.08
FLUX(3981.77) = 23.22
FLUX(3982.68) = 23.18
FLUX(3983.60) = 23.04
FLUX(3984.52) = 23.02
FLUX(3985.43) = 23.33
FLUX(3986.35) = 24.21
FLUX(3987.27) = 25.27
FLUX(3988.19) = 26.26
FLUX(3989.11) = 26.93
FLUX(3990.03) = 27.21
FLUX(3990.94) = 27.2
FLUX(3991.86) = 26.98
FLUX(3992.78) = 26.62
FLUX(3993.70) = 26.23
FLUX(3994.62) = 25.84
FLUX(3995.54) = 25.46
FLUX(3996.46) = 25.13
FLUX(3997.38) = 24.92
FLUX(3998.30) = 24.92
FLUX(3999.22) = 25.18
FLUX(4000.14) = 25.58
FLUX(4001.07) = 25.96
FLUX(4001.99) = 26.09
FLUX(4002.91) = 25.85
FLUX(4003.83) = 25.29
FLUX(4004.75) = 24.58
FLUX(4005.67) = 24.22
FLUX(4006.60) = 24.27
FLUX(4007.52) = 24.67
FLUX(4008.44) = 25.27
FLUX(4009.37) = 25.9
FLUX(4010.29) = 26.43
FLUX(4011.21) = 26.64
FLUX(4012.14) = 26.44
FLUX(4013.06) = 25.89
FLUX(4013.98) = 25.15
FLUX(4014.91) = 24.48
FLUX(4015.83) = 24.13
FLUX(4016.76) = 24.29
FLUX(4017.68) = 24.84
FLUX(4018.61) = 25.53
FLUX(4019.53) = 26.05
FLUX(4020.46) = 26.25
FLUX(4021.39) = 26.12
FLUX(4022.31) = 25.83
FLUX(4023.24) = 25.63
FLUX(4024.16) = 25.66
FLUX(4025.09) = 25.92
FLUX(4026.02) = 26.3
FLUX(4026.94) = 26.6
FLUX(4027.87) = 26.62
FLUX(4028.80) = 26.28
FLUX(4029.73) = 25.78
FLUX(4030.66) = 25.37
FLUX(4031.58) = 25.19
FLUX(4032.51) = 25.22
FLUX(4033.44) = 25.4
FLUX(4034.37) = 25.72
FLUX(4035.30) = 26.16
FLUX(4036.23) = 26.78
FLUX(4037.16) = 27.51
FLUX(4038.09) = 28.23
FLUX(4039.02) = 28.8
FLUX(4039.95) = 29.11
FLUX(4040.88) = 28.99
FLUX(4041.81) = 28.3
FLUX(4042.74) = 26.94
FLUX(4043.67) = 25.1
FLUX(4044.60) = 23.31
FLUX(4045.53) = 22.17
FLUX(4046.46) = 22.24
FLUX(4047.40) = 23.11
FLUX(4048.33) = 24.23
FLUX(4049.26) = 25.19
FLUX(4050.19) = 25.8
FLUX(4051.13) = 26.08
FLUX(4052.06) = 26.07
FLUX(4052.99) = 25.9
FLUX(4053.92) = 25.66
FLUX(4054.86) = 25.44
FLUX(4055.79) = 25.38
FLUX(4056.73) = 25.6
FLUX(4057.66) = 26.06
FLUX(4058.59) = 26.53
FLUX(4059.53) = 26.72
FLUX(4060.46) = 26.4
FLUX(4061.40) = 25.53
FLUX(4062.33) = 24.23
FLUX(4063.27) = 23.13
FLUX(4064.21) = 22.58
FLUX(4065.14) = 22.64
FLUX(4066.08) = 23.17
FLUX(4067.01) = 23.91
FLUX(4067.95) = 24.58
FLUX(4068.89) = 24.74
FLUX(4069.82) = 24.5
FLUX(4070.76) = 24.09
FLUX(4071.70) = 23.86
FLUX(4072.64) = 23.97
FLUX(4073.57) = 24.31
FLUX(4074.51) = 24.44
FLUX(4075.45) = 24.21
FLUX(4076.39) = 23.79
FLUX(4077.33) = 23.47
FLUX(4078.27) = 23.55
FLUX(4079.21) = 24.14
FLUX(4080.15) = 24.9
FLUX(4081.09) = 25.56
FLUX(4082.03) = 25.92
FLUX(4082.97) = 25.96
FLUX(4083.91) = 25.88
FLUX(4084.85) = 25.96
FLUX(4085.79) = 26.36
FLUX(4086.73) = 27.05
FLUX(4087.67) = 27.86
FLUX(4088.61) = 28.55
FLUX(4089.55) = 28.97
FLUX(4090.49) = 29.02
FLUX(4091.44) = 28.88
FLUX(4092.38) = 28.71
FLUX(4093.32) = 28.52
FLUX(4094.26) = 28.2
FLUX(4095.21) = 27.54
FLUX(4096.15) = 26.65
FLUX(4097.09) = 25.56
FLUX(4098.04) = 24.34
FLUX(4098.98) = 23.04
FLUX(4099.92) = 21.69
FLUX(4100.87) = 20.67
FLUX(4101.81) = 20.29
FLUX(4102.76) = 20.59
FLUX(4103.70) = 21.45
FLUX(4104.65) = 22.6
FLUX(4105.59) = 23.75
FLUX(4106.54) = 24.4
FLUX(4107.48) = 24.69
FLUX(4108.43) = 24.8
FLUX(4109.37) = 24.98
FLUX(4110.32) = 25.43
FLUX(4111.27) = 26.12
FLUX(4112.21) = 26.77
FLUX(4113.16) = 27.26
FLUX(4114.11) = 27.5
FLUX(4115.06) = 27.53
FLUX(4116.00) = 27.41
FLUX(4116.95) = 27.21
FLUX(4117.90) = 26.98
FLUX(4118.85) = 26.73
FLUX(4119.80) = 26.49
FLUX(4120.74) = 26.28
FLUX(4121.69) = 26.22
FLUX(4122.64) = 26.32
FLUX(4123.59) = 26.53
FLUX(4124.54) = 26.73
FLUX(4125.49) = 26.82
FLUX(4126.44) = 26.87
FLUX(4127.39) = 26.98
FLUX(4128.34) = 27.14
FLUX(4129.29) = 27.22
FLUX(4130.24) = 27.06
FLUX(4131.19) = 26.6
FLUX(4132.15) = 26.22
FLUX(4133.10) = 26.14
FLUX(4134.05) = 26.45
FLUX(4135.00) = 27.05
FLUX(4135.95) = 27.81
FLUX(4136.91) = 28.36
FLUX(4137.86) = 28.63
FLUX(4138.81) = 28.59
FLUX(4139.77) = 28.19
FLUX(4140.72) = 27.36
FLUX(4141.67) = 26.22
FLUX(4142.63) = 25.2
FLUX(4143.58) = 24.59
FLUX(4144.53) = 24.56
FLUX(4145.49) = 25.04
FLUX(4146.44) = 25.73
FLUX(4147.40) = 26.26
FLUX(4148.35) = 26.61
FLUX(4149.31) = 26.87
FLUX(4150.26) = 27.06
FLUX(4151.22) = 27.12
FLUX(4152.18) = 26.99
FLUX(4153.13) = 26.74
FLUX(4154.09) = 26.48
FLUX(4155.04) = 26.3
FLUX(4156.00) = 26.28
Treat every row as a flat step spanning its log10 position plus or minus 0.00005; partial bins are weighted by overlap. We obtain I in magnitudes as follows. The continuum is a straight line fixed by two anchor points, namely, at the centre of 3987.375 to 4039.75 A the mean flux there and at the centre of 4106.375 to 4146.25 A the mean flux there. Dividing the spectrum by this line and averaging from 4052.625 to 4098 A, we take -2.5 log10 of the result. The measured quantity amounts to 0.03 mag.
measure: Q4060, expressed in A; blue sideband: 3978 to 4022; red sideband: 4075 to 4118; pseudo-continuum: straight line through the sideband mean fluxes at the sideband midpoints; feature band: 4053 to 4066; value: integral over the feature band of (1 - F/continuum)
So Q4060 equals 0.16 A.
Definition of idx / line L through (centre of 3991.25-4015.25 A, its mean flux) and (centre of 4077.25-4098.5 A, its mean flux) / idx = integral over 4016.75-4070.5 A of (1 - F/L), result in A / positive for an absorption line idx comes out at 1.1 A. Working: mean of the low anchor 25.5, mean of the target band 25.5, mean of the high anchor 26.6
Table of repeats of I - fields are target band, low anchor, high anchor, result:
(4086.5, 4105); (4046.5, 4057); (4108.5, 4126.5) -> 0.03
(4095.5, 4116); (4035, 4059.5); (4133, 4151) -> 0.09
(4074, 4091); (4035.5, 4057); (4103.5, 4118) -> -0.01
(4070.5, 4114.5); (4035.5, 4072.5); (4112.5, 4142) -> 0.04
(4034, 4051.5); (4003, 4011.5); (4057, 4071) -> -0.05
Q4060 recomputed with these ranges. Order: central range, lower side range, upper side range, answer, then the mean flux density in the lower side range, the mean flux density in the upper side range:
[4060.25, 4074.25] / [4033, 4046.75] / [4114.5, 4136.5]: 1.3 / 26.4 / 26.8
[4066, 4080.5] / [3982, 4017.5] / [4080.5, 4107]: 0.8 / 25.3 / 25.5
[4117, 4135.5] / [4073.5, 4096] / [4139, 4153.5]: -0.2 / 26.4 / 26.3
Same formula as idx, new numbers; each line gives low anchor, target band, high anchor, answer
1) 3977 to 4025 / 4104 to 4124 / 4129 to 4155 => 0.3 A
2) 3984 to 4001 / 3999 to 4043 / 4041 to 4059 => -1.0 A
